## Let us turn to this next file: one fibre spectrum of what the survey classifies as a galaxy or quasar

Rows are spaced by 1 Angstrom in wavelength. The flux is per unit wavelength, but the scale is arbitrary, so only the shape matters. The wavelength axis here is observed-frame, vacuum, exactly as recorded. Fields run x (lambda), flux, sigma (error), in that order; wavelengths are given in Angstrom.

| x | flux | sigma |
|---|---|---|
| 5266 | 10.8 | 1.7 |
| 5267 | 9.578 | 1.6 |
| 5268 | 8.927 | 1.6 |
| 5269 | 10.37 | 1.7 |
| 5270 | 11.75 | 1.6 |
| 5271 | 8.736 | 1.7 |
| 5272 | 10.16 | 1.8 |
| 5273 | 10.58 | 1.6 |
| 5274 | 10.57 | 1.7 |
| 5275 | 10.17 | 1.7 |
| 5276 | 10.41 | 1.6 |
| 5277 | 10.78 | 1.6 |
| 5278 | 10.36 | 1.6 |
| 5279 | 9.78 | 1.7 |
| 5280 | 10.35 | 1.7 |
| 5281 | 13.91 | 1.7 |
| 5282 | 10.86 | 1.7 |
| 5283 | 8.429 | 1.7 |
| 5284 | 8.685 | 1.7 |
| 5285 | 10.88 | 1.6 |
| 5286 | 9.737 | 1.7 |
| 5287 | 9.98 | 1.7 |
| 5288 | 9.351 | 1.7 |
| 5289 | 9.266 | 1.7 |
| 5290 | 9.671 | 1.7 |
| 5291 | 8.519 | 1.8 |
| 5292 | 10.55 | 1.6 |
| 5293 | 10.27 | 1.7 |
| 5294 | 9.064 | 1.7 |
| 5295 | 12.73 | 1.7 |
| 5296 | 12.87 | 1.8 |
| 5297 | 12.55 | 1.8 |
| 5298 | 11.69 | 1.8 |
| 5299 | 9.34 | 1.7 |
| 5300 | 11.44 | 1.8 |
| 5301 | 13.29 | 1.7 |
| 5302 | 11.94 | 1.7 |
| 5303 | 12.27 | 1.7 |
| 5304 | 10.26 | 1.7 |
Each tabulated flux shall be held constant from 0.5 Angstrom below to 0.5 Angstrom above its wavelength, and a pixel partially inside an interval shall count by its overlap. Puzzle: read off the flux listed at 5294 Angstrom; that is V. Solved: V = 9.064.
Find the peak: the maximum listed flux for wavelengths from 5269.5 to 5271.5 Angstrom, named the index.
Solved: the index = 11.75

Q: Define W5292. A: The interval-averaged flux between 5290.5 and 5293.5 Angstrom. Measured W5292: 9.78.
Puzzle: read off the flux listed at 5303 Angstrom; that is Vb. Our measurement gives 12.27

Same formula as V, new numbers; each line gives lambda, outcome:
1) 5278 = 10.36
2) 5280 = 10.35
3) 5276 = 10.41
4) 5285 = 10.88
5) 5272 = 10.16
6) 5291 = 8.519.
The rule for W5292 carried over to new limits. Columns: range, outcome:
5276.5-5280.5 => 10.3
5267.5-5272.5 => 9.99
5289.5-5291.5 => 9.09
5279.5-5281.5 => 12.1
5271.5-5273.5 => 10.4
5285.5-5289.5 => 9.58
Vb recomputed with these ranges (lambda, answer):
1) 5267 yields 9.578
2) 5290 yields 9.671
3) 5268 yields 8.927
